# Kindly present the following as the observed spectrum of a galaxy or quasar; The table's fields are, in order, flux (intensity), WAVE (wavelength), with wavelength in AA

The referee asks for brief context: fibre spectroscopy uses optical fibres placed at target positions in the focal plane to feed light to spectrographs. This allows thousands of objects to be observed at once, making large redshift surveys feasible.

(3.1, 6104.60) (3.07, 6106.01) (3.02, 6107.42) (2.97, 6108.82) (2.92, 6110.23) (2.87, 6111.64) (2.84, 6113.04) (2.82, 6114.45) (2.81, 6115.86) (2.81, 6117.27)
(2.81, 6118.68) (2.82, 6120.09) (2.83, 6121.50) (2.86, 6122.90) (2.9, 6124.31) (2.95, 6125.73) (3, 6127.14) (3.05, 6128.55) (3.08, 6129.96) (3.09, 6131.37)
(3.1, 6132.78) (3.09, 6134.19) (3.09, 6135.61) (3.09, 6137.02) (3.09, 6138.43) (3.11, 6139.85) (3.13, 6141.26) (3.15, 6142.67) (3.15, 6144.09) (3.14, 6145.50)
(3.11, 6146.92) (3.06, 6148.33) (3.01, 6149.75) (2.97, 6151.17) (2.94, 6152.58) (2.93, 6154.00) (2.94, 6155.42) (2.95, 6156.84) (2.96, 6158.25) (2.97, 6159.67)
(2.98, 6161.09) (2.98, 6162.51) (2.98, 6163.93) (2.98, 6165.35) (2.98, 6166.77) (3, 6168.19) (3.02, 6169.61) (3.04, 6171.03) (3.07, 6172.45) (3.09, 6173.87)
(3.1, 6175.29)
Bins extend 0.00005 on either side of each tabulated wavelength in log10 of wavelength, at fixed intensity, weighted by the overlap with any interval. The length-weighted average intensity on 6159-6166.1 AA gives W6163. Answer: 2.98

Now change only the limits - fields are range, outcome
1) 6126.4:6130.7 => 3.05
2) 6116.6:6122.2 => 2.82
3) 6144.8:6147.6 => 3.12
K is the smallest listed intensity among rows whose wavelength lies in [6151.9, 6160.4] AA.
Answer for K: 2.93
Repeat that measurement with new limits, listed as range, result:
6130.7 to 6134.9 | 3.09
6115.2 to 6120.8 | 2.81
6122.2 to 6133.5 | 2.86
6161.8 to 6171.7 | 2.98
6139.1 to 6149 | 3.06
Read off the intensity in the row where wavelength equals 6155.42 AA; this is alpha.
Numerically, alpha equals 2.94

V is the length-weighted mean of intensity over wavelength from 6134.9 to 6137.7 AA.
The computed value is 3.09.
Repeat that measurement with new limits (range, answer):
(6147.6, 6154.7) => 2.98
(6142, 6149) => 3.12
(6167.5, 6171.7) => 3.02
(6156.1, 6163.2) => 2.97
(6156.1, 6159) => 2.96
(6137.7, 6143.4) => 3.12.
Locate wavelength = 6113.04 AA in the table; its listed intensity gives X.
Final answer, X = 2.84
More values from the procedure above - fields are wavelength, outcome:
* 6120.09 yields 2.82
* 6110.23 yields 2.92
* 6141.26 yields 3.13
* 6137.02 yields 3.09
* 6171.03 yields 3.04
